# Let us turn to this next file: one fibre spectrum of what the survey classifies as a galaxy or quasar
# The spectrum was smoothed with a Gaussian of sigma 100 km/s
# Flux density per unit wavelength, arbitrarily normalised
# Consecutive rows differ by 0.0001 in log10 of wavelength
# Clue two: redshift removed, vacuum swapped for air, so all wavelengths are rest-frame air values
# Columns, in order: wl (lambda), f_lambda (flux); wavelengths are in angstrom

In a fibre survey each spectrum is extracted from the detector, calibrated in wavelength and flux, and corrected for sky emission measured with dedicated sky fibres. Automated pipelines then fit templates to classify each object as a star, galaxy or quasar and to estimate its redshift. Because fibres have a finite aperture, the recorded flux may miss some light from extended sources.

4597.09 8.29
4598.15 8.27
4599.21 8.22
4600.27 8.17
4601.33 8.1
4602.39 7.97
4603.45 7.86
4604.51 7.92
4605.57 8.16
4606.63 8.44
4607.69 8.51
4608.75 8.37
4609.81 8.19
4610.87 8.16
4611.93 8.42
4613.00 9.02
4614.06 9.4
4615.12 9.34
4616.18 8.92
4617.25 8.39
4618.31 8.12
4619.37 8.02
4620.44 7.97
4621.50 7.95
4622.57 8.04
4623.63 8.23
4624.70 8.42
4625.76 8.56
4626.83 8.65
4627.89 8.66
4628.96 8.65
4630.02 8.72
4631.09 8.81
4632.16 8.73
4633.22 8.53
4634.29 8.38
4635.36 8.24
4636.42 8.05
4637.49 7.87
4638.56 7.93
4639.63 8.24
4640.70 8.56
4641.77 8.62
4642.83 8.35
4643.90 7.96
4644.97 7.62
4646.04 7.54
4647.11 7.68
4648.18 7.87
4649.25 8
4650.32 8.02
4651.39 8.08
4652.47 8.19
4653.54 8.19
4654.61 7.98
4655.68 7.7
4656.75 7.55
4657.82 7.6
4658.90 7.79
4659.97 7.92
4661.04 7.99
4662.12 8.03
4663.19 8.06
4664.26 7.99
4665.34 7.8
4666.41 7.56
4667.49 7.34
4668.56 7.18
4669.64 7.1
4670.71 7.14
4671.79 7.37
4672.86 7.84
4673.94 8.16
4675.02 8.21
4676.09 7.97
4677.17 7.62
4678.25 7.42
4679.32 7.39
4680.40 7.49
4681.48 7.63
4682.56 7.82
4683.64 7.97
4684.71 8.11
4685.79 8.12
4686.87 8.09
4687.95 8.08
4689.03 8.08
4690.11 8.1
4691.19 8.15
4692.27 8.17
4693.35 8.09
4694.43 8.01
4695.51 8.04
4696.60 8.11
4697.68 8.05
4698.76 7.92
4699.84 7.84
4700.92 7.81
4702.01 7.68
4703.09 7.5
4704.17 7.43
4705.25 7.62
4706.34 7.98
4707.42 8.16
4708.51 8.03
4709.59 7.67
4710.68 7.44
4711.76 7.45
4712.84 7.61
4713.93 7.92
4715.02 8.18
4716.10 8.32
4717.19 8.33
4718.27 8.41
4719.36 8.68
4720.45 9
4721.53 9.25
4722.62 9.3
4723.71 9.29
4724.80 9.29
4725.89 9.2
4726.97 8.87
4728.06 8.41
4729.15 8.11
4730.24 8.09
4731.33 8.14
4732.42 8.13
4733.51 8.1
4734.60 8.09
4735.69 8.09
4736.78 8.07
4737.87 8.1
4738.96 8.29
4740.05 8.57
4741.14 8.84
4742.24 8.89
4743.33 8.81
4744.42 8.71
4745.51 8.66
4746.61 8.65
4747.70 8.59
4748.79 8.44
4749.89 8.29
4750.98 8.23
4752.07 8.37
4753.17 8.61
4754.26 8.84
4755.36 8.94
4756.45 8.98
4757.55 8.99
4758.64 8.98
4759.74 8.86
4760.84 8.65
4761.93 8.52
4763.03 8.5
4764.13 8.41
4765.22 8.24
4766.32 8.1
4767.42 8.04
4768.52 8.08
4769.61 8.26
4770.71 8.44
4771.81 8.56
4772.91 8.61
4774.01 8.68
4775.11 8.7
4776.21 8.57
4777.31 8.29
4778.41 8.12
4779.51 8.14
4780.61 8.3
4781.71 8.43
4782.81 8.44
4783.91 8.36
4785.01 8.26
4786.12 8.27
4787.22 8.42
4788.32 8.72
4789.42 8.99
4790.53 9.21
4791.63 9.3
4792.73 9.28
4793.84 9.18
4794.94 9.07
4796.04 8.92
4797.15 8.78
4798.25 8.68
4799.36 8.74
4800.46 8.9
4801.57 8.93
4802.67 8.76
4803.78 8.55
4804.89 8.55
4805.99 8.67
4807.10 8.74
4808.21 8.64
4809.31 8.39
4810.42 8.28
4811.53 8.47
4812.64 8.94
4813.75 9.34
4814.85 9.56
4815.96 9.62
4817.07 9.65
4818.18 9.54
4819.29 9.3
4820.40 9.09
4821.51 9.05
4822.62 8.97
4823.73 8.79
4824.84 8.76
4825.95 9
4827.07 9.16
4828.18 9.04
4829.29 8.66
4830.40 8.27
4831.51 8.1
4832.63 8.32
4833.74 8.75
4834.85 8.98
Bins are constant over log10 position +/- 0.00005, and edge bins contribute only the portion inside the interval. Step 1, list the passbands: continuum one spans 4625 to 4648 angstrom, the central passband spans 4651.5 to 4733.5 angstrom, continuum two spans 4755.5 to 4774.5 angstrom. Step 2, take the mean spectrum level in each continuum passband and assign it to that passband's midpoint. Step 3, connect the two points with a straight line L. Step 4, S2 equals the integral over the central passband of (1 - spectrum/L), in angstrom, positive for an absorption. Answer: 3.9 angstrom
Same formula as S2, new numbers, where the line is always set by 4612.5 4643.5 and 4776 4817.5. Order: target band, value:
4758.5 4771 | 0.4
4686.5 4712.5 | 2.1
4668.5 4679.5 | 1.2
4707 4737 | 1.0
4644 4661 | 1.3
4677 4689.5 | 1.1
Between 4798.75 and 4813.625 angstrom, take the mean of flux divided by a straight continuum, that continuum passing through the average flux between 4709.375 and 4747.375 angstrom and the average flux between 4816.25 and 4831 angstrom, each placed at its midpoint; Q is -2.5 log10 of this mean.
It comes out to 0.03 mag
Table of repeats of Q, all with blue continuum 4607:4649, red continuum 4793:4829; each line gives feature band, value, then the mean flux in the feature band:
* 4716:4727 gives -0.03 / 8.93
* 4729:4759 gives 0.03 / 8.49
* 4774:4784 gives 0.06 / 8.39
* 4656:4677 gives 0.10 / 7.71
